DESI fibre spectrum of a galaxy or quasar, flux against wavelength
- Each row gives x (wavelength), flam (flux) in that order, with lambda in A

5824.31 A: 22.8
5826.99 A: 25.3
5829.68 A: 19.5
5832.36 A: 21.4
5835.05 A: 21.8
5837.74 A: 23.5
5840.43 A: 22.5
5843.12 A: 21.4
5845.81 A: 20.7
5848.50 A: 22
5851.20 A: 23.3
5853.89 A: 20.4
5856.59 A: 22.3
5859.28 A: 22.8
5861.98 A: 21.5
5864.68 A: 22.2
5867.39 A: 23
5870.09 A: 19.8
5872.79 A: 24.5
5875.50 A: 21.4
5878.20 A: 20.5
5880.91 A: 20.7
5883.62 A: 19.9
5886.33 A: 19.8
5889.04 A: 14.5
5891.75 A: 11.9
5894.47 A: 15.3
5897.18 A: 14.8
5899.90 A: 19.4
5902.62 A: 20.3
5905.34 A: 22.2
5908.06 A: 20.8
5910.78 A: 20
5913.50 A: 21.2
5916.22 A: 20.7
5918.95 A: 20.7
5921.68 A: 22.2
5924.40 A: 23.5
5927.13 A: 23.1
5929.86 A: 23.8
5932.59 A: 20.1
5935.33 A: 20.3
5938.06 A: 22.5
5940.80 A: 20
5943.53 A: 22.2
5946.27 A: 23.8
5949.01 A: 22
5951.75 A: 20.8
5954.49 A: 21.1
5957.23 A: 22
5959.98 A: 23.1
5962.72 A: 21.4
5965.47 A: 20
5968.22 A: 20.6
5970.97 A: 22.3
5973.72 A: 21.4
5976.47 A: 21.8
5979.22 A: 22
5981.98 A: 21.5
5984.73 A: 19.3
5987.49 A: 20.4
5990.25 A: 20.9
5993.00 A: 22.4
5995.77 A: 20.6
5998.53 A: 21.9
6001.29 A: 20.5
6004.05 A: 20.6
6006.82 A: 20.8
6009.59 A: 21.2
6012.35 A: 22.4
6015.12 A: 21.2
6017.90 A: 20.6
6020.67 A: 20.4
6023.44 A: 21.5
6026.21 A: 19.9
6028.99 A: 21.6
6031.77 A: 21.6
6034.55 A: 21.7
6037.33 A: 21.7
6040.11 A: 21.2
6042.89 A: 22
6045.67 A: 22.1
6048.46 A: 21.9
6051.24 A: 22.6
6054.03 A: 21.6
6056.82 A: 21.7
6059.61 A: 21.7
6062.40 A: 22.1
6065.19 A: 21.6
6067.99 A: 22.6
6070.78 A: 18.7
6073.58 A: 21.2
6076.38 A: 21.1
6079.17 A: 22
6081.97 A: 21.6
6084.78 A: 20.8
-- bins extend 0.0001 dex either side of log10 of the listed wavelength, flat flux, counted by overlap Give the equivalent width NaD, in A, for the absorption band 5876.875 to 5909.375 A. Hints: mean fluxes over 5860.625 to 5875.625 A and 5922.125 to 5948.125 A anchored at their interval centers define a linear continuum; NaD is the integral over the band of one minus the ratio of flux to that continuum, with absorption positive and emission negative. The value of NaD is 5.6 A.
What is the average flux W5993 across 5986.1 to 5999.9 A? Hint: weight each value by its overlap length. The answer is 21.2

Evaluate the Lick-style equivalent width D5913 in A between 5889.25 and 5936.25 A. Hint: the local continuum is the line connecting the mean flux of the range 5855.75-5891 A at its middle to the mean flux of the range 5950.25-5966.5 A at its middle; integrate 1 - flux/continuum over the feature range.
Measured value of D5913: 2.7 A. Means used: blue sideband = 20.8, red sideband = 21.4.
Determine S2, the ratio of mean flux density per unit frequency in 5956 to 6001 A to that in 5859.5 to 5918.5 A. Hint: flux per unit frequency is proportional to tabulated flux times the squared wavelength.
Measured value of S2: 1.11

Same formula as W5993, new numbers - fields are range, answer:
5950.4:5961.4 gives 21.8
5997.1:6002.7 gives 21.2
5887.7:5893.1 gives 13.2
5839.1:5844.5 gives 21.9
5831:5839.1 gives 22.2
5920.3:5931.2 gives 23.2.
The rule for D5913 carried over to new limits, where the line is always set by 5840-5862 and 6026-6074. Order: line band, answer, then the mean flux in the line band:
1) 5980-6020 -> 1.2 A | 21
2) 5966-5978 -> 0.1 A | 21.4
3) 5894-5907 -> 1.9 A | 18.7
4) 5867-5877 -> -0.1 A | 22.1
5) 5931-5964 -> 0.2 A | 21.6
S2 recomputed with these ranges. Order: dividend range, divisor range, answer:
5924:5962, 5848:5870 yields 1.03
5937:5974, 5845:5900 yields 1.11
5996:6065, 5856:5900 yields 1.15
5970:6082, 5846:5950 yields 1.07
